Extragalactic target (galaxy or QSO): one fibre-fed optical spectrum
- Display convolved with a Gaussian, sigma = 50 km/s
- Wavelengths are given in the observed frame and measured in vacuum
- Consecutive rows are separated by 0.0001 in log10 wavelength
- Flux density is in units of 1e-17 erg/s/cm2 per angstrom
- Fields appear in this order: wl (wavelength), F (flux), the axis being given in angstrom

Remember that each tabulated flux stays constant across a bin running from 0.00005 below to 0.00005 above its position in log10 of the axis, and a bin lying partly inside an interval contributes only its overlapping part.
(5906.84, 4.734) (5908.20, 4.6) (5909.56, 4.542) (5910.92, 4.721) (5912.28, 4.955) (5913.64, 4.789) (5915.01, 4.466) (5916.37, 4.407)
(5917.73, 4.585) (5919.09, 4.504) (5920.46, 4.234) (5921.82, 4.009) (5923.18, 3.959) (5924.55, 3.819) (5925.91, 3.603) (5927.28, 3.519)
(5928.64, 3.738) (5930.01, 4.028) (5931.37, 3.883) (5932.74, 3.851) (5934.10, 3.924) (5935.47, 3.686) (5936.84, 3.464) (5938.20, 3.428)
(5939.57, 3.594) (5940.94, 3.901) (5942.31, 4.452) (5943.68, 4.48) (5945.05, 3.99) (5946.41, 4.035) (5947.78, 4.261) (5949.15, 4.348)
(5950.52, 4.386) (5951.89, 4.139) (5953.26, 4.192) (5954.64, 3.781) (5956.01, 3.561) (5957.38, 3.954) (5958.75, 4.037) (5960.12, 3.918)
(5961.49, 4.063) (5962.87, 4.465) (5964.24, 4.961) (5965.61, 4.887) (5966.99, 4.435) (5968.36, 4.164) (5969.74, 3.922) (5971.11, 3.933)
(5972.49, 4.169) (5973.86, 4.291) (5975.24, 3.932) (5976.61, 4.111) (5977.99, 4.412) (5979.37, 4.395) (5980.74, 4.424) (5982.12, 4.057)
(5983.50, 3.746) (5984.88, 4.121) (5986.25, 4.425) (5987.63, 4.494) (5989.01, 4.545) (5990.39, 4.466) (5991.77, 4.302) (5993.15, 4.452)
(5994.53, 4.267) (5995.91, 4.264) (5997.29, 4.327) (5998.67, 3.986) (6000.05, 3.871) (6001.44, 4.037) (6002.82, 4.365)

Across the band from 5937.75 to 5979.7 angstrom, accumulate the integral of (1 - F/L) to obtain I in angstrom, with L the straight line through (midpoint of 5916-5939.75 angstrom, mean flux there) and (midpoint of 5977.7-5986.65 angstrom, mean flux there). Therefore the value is -0.73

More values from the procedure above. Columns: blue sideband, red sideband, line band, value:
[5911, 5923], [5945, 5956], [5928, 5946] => 1.6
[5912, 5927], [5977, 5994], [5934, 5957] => 1.6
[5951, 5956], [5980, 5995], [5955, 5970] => -0.5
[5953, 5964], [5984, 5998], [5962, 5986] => -0.5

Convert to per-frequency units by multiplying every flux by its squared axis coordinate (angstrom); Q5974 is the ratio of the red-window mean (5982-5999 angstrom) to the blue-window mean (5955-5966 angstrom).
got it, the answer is 1.0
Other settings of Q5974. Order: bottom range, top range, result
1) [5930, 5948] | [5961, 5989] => 1.11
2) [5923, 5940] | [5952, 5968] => 1.14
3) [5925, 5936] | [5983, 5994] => 1.17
